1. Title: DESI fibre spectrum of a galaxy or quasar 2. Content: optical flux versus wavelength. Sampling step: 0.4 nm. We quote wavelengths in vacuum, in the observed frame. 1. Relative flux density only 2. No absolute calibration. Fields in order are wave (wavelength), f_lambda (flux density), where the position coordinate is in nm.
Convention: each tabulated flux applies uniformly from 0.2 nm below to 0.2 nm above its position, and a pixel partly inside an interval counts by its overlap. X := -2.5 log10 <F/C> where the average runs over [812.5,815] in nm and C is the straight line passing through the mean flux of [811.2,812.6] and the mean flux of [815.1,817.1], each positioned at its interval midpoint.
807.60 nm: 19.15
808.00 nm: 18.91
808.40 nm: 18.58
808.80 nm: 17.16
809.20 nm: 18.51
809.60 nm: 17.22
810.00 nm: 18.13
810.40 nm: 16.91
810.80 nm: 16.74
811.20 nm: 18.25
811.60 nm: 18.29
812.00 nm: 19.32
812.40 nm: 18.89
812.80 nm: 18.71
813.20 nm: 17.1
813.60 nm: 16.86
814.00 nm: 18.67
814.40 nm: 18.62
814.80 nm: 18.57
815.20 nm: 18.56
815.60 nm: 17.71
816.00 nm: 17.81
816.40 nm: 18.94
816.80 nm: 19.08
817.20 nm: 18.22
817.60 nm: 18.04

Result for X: 0.028 mag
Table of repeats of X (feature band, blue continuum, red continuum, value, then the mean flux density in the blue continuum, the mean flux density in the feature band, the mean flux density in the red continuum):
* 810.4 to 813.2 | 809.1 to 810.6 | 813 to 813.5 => -0.054 mag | 17.6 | 18.2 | 17.1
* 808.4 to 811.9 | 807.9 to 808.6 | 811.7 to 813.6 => 0.048 mag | 18.7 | 17.8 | 18.3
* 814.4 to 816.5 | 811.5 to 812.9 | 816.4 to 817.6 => 0.021 mag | 18.8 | 18.3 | 18.6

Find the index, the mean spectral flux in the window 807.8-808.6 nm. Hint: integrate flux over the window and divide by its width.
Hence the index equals 18.7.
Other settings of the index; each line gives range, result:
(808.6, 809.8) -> 17.6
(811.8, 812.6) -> 19.1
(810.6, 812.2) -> 18.2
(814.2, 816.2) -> 18.3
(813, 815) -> 18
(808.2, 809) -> 17.9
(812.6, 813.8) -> 17.6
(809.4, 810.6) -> 17.4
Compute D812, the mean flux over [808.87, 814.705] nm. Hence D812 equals 18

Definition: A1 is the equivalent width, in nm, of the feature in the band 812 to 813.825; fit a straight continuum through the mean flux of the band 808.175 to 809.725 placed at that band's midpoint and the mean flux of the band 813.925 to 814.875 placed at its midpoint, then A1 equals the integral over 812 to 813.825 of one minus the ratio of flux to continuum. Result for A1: 0.04 nm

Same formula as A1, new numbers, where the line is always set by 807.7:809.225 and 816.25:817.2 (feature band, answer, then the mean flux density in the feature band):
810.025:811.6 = 0.08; 17.5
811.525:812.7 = -0.02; 18.9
